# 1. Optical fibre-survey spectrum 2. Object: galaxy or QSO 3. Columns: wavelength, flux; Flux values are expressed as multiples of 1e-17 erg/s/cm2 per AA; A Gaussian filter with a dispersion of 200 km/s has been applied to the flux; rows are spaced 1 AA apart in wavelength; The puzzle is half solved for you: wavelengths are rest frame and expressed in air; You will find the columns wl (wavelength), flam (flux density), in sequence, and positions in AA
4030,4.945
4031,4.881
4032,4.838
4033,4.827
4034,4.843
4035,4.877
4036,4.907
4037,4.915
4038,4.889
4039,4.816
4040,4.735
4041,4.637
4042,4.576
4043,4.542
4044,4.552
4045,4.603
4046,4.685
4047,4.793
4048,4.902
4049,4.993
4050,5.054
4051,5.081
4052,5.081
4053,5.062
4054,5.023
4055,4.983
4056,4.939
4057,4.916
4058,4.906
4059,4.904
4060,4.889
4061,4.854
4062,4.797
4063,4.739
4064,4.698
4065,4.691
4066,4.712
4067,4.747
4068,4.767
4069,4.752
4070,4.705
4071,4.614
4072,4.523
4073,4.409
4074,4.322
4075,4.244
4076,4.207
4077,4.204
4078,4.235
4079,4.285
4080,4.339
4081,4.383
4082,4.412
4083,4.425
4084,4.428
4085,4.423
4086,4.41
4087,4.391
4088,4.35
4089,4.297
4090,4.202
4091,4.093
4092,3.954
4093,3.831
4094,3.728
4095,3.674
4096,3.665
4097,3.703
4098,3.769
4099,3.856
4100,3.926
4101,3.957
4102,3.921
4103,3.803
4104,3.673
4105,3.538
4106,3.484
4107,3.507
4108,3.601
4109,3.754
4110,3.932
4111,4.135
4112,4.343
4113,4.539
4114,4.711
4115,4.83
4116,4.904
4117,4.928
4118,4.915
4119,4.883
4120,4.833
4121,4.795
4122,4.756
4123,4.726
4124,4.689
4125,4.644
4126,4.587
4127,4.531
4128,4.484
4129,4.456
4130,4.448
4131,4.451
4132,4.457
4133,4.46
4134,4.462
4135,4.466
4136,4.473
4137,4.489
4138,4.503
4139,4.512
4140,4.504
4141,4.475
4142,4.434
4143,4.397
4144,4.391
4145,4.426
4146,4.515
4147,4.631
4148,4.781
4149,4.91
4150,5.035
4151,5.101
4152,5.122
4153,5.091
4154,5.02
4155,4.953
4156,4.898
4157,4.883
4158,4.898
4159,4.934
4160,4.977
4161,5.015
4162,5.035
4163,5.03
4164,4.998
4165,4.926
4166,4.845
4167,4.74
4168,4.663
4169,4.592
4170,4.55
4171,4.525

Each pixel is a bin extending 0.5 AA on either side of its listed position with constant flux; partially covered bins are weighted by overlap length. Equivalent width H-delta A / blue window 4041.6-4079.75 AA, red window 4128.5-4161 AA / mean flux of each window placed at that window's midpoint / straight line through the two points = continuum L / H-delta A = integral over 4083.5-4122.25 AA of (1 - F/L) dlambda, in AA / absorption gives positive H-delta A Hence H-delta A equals 4.4 AA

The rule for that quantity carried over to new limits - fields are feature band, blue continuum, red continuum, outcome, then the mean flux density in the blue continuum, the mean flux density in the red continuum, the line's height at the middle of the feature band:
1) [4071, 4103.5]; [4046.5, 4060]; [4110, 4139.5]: 4.39 AA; 4.97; 4.59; 4.79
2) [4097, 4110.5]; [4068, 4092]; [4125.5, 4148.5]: 2.07 AA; 4.38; 4.49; 4.42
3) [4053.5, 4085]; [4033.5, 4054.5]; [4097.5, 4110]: -1.70 AA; 4.84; 3.74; 4.37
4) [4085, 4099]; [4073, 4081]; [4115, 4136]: 1.20 AA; 4.28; 4.64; 4.39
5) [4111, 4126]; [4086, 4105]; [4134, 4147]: -1.83 AA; 3.94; 4.47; 4.21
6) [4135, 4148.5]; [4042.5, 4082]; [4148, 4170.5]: 1.04 AA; 4.69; 4.92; 4.88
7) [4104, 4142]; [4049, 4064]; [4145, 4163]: 3.83 AA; 4.94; 4.92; 4.92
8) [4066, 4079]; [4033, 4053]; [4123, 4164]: 0.83 AA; 4.82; 4.69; 4.78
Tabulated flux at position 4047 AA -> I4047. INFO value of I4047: 4.793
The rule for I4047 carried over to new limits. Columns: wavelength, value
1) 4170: 4.55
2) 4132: 4.457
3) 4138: 4.503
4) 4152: 5.122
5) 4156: 4.898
